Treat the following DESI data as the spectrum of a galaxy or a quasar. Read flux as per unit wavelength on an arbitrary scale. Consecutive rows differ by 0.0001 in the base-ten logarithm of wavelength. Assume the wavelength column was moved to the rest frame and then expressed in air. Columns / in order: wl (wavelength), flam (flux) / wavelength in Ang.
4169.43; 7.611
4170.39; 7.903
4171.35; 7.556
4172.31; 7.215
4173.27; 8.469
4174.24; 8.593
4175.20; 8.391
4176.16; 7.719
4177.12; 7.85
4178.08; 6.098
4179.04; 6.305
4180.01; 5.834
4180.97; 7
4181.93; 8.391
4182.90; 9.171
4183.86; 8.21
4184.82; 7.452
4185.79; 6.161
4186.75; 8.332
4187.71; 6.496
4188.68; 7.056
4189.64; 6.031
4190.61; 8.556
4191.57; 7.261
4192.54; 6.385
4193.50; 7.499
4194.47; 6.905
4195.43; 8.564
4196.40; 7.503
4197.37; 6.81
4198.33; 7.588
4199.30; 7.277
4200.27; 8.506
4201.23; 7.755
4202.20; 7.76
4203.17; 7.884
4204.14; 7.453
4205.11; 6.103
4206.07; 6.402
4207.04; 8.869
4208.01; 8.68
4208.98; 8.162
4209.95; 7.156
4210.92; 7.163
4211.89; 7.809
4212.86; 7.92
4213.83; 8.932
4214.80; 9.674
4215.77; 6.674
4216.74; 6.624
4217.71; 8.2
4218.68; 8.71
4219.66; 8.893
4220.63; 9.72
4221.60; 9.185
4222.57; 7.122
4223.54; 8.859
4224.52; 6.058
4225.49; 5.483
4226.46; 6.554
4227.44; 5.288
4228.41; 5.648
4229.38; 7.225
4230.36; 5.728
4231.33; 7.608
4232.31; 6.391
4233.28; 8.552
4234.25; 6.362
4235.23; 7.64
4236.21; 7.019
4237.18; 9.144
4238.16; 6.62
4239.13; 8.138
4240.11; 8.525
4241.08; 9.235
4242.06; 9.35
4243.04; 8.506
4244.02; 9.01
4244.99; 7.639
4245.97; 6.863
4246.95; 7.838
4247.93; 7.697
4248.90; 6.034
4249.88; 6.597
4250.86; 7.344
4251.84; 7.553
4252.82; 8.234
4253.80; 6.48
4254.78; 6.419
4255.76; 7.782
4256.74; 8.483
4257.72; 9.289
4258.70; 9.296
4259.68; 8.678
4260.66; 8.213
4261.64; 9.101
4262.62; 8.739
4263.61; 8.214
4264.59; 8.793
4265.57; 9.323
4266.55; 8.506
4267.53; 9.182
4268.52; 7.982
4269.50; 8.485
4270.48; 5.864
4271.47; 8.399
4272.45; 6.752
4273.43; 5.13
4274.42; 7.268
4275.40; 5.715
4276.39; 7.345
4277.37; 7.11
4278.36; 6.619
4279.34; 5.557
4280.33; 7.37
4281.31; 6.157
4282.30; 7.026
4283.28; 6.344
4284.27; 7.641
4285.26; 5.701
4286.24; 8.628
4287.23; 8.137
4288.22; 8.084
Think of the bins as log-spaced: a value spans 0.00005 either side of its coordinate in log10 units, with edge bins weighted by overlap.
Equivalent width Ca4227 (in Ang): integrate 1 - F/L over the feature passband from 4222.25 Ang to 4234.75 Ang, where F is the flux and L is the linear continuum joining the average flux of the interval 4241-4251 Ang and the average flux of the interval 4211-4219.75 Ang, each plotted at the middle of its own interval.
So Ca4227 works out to 2.00 Ang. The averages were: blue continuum 8.08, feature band 6.68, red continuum 7.78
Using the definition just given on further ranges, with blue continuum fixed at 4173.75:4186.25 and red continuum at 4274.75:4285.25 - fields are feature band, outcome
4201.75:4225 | -2.33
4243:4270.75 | -4.77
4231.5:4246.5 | -2.02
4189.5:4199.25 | 0.00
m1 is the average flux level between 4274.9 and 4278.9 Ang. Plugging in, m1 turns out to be 6.69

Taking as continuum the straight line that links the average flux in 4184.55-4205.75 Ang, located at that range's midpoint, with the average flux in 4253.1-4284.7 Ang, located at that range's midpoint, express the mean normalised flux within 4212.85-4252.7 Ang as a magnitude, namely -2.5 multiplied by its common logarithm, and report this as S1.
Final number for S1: -0.02 mag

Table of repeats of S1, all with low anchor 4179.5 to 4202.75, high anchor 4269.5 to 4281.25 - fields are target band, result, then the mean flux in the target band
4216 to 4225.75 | -0.105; 7.91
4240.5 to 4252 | -0.126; 7.82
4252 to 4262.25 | -0.191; 8.19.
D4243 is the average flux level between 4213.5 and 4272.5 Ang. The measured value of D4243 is 7.82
